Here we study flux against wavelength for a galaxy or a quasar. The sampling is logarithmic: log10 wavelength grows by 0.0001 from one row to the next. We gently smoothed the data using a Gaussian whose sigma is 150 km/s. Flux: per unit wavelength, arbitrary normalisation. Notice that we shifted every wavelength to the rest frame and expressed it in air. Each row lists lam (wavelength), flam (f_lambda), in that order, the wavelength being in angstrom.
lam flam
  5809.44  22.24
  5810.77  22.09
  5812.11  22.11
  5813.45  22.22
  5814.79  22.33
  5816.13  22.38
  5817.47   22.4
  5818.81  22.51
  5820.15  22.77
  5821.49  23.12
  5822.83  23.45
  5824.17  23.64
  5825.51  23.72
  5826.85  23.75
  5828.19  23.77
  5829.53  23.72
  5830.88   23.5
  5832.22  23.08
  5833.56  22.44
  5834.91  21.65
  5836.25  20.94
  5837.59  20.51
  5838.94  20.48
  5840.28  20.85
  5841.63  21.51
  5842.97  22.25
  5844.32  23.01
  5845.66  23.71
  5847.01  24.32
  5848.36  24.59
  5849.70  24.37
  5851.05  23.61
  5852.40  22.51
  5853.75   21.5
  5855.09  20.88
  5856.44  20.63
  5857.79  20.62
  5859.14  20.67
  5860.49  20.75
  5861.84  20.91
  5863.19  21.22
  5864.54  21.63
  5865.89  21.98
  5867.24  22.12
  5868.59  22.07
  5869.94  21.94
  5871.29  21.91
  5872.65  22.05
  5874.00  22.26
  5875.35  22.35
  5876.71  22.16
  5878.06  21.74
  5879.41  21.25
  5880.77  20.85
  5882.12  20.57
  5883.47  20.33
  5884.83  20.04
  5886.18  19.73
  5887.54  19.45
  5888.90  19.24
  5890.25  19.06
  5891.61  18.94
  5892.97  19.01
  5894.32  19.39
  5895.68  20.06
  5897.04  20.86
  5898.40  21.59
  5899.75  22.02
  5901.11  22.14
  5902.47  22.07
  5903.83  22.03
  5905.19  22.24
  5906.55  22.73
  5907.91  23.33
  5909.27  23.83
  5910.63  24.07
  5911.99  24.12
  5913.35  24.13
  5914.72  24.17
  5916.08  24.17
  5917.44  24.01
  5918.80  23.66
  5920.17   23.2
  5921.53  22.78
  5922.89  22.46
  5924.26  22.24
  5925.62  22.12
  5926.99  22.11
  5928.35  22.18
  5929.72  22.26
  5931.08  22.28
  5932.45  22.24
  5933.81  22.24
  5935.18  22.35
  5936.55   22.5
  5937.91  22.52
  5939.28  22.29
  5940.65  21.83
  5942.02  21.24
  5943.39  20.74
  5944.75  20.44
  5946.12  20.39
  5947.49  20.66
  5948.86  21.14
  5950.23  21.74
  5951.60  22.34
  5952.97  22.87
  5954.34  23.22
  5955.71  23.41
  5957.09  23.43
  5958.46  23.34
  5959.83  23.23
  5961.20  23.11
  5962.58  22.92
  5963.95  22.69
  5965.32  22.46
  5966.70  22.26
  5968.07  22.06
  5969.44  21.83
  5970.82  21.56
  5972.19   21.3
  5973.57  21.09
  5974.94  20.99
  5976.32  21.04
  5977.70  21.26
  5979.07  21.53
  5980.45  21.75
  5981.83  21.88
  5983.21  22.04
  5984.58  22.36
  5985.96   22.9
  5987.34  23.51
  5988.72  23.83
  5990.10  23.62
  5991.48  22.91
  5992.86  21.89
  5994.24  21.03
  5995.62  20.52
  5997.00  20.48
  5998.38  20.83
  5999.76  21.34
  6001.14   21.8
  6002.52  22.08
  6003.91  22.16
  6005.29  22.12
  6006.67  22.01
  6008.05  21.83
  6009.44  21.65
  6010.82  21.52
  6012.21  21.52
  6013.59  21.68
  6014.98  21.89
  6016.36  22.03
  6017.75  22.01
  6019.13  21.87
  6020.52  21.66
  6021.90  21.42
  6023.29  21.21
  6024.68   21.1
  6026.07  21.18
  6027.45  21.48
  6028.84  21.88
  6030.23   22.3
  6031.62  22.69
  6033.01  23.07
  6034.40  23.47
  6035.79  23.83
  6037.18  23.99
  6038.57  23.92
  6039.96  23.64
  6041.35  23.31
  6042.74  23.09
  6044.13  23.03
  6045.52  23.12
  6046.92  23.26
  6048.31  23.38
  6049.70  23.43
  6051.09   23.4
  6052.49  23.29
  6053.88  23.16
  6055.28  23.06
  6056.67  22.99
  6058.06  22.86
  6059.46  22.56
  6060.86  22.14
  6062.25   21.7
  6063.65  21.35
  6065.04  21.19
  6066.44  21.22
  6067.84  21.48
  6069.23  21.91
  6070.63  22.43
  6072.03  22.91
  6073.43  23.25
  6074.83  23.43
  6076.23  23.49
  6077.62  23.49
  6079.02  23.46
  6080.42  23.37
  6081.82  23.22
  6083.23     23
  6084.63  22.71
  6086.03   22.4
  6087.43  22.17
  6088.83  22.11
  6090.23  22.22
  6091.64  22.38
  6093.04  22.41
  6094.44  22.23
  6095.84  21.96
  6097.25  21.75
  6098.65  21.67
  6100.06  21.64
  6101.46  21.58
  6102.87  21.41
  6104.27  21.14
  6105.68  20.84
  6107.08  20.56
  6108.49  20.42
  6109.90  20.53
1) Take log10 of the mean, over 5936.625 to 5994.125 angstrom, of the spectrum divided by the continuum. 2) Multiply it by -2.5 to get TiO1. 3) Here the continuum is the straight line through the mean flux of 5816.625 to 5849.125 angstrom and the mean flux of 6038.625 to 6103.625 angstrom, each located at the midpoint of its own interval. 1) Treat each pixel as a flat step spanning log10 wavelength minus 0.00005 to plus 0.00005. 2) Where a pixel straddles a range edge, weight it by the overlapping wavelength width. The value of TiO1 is 0.03 mag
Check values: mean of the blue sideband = 22.7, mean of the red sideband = 22.6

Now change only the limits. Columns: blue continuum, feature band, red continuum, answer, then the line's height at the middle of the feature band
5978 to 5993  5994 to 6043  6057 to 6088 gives 0.02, 22.6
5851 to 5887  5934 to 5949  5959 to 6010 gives 0.01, 21.8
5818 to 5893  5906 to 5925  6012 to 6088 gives -0.07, 22.1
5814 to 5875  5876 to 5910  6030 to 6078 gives 0.07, 22.4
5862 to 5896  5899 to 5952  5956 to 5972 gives -0.03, 21.8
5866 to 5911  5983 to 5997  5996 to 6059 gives -0.01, 22.1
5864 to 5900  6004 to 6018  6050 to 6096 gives 0.01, 22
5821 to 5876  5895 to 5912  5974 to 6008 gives -0.01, 22.1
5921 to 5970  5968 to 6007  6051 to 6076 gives 0.02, 22.3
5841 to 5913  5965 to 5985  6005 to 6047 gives 0.02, 22.1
